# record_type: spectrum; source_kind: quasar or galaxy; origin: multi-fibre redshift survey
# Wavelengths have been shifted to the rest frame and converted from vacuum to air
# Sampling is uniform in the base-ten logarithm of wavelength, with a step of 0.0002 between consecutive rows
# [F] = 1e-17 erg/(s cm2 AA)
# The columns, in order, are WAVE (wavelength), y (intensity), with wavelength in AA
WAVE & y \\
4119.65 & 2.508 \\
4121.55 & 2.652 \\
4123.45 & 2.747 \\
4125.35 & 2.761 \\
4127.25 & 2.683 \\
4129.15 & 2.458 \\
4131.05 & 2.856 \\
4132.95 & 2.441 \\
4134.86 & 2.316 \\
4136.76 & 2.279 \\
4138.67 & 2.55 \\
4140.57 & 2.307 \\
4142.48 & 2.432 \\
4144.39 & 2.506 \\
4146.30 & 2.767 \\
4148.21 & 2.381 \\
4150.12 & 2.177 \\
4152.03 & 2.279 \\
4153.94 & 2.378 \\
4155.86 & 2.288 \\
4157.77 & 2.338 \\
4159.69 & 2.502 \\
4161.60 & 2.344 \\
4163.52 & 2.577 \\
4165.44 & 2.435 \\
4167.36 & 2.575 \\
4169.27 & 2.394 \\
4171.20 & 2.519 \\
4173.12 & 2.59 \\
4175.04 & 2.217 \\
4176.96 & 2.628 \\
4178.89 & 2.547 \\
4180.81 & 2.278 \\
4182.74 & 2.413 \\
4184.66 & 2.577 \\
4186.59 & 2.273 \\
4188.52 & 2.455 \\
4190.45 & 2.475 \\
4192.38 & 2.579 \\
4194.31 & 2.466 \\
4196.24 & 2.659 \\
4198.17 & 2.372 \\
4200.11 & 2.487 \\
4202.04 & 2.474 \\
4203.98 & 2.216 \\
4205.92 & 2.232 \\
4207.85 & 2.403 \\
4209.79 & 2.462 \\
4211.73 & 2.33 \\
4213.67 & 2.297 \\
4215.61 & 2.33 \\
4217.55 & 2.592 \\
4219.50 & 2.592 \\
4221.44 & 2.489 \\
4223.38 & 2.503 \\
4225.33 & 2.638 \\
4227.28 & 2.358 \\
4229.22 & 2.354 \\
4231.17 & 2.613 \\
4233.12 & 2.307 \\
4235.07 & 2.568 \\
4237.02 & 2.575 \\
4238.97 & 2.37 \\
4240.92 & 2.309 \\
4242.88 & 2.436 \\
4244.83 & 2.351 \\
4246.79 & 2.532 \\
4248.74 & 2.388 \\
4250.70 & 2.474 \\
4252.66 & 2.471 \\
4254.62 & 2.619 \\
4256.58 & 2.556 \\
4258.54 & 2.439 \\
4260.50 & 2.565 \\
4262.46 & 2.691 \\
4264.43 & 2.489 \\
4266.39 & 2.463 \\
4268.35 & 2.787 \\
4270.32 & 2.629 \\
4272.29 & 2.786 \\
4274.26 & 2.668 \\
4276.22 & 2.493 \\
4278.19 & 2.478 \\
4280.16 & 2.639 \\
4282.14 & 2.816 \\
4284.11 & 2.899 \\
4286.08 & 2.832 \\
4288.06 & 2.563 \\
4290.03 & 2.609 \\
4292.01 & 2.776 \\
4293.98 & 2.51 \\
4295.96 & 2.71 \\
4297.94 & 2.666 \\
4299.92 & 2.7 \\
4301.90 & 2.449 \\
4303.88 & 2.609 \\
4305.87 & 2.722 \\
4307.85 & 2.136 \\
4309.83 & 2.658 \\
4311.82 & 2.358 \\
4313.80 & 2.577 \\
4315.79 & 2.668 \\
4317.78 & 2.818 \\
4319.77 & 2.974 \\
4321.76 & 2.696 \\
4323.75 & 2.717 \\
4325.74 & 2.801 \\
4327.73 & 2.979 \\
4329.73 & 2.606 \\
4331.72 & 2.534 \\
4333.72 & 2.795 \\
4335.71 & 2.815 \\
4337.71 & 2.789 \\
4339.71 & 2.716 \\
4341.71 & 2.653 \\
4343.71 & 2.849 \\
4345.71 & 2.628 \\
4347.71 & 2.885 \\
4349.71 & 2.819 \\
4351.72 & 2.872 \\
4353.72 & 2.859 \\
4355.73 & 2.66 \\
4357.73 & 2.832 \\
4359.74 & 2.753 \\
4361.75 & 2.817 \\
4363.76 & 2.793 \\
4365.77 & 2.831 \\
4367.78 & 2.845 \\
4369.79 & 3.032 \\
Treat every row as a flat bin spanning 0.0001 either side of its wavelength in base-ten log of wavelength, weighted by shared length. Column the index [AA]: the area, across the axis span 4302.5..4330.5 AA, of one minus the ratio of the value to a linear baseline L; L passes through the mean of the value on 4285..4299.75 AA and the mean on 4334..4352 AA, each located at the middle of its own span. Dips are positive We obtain 0.6 AA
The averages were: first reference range 2.67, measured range 2.66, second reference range 2.78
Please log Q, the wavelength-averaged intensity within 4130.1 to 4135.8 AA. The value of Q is 2.54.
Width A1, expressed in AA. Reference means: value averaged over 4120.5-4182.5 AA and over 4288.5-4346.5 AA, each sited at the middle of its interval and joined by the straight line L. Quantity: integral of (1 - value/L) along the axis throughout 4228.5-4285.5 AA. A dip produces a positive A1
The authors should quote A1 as 1.2 AA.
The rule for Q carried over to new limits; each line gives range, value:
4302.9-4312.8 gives 2.5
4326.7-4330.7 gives 2.79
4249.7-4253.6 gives 2.47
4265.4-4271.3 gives 2.63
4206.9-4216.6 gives 2.36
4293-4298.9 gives 2.63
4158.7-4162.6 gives 2.42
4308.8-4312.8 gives 2.5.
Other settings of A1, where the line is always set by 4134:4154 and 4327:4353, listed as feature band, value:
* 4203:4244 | 1.9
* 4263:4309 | 0.6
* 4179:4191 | 0.3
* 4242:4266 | 1.0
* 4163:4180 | -0.3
